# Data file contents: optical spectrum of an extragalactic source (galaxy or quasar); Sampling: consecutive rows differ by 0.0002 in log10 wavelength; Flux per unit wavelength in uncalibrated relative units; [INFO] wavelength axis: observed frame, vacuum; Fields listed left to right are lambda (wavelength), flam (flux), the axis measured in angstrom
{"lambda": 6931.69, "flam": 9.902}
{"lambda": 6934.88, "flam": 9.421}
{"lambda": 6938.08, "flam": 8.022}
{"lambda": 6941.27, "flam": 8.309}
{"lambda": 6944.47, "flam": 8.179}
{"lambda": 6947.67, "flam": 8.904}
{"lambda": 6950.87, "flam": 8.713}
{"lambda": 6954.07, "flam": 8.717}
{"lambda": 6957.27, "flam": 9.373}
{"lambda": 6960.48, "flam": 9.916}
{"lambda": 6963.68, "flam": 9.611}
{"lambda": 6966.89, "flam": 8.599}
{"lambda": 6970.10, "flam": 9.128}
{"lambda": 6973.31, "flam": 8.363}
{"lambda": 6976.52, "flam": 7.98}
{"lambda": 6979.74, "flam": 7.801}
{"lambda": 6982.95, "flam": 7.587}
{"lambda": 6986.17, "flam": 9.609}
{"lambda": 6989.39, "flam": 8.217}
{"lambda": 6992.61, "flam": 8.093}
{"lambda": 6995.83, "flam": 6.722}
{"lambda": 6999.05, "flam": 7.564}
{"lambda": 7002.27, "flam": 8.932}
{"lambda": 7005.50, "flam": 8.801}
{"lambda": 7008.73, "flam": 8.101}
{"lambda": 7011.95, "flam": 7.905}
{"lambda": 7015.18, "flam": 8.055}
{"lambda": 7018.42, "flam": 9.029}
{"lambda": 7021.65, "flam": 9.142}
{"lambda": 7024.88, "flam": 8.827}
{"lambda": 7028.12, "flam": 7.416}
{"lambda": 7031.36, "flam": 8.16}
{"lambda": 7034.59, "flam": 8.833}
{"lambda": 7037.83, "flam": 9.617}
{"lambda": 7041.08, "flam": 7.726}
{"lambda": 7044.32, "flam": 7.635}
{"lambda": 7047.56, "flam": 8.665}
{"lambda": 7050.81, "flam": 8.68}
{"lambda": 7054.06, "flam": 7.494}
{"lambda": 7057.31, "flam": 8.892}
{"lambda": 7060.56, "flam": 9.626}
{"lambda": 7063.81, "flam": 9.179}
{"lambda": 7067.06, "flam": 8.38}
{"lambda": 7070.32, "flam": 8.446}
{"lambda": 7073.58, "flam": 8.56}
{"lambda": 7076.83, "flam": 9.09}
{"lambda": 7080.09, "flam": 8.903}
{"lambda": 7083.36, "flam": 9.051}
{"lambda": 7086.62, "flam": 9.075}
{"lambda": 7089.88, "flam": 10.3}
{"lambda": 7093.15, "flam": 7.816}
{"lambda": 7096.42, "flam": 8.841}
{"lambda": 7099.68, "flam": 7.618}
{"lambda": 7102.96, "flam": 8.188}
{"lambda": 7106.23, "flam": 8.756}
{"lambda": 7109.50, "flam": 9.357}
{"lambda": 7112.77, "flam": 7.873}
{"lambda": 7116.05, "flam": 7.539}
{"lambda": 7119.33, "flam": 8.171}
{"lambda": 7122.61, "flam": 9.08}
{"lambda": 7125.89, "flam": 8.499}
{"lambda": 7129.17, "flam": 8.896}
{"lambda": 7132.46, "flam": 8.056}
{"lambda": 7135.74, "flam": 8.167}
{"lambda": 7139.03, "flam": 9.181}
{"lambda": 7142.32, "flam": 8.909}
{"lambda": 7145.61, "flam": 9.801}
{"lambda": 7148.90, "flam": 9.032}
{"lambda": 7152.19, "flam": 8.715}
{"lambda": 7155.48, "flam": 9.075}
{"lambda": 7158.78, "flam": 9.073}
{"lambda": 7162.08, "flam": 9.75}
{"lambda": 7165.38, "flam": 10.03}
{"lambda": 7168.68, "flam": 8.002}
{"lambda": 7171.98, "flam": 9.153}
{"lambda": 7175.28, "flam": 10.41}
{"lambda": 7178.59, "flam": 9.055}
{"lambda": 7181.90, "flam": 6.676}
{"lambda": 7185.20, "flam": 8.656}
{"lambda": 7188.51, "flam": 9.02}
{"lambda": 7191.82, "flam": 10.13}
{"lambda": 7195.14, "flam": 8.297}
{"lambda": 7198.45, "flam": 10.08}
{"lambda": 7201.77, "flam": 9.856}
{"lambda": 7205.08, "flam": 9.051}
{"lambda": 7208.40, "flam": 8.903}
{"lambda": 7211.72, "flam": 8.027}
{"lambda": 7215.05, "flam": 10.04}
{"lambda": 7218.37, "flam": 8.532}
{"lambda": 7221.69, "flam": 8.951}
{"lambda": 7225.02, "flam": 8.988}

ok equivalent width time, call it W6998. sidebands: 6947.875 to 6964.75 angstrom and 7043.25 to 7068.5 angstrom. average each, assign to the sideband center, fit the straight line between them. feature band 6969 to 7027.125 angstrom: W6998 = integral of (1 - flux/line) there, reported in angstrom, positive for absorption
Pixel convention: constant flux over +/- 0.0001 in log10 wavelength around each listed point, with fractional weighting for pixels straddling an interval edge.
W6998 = 4.2 angstrom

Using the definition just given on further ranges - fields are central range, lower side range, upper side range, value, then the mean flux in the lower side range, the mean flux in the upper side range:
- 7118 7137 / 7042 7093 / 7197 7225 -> 0.9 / 8.76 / 9.16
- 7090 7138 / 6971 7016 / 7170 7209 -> 1.7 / 8.14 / 9.1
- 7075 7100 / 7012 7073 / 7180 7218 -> -0.7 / 8.53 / 8.96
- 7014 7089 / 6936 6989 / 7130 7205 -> 1.6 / 8.67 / 9.05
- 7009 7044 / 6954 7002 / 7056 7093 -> 1.3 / 8.49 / 9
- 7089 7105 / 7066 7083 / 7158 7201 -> 0.6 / 8.71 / 9.12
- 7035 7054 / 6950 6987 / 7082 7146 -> 0.6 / 8.77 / 8.63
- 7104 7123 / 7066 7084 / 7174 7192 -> 0.8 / 8.73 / 8.87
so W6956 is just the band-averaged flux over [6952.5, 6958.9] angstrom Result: 9.05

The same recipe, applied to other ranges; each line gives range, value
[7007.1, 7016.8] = 8.02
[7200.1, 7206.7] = 9.46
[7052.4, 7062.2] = 8.67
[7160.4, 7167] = 9.88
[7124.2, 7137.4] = 8.41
